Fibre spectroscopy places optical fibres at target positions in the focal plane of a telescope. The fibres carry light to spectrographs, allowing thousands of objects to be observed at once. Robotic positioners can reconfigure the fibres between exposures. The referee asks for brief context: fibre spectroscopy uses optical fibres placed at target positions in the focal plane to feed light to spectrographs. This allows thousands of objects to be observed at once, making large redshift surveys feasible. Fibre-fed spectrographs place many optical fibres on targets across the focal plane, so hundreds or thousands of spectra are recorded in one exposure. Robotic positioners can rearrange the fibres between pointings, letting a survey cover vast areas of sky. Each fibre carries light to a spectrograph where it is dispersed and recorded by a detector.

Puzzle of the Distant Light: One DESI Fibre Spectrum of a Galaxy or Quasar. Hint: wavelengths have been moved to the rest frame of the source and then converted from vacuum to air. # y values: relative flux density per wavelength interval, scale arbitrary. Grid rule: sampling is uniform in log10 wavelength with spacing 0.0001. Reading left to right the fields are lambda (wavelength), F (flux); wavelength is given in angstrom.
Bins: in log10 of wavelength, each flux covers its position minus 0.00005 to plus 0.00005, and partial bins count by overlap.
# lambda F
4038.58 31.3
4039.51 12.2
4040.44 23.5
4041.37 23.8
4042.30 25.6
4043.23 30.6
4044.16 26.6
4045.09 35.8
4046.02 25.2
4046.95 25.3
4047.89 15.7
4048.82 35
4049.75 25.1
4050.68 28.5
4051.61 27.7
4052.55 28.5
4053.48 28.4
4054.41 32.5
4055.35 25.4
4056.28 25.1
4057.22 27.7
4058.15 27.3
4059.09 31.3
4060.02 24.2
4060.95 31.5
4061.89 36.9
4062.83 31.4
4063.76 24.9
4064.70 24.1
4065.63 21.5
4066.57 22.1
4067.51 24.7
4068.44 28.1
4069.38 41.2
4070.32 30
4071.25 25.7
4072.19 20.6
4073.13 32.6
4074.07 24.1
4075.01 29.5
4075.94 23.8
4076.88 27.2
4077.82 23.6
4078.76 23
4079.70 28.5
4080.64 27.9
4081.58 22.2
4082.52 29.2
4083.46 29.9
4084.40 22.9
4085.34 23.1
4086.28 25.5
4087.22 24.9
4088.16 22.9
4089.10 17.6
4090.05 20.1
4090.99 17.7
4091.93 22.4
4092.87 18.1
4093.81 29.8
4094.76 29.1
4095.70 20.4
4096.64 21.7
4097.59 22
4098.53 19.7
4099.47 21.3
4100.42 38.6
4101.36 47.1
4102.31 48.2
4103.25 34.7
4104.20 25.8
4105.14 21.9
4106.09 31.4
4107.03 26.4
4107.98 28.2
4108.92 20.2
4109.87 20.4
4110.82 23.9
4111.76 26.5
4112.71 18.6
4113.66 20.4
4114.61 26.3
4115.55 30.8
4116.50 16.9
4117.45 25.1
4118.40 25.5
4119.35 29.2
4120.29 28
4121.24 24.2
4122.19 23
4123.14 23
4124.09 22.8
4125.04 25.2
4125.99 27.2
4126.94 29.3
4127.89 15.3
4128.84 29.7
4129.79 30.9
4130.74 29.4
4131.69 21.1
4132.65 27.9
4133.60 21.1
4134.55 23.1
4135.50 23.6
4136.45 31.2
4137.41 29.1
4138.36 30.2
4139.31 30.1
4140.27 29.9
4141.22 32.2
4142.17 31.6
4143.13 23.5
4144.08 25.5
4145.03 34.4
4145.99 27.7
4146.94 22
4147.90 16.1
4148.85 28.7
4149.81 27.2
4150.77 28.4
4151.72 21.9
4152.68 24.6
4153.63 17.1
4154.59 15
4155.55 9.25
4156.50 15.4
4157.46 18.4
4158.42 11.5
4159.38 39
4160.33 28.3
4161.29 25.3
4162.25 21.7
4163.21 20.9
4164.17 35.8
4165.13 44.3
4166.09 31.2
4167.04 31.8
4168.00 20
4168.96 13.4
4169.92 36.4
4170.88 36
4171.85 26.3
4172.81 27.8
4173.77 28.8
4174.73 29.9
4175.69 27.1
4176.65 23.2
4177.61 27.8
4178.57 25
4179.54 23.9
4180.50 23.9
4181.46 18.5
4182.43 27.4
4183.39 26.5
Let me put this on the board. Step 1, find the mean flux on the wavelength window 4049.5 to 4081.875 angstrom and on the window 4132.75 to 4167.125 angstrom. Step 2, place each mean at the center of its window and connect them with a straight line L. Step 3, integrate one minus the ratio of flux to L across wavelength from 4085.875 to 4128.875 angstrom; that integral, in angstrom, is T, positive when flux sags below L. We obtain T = 2.0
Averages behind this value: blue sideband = 27.4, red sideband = 25.7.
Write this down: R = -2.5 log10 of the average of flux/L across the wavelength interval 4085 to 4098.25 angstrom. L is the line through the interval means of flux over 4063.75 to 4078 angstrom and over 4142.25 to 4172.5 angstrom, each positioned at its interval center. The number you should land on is 0.17 mag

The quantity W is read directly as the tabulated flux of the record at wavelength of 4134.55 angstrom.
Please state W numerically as 23.1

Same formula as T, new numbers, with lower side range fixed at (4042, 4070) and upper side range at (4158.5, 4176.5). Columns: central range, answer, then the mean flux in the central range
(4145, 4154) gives 1.3 angstrom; 24.4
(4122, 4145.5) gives 1.3 angstrom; 26.9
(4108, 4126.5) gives 2.7 angstrom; 24.2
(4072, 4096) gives 3.0 angstrom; 24.6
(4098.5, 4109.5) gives -0.9 angstrom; 30.6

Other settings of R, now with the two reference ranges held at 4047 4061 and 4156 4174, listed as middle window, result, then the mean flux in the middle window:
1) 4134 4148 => -0.024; 27.6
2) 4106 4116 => 0.108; 24.6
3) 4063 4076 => 0.020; 26.9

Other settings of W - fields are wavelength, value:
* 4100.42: 38.6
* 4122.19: 23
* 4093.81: 29.8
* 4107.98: 28.2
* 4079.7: 28.5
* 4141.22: 32.2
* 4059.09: 31.3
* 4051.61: 27.7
